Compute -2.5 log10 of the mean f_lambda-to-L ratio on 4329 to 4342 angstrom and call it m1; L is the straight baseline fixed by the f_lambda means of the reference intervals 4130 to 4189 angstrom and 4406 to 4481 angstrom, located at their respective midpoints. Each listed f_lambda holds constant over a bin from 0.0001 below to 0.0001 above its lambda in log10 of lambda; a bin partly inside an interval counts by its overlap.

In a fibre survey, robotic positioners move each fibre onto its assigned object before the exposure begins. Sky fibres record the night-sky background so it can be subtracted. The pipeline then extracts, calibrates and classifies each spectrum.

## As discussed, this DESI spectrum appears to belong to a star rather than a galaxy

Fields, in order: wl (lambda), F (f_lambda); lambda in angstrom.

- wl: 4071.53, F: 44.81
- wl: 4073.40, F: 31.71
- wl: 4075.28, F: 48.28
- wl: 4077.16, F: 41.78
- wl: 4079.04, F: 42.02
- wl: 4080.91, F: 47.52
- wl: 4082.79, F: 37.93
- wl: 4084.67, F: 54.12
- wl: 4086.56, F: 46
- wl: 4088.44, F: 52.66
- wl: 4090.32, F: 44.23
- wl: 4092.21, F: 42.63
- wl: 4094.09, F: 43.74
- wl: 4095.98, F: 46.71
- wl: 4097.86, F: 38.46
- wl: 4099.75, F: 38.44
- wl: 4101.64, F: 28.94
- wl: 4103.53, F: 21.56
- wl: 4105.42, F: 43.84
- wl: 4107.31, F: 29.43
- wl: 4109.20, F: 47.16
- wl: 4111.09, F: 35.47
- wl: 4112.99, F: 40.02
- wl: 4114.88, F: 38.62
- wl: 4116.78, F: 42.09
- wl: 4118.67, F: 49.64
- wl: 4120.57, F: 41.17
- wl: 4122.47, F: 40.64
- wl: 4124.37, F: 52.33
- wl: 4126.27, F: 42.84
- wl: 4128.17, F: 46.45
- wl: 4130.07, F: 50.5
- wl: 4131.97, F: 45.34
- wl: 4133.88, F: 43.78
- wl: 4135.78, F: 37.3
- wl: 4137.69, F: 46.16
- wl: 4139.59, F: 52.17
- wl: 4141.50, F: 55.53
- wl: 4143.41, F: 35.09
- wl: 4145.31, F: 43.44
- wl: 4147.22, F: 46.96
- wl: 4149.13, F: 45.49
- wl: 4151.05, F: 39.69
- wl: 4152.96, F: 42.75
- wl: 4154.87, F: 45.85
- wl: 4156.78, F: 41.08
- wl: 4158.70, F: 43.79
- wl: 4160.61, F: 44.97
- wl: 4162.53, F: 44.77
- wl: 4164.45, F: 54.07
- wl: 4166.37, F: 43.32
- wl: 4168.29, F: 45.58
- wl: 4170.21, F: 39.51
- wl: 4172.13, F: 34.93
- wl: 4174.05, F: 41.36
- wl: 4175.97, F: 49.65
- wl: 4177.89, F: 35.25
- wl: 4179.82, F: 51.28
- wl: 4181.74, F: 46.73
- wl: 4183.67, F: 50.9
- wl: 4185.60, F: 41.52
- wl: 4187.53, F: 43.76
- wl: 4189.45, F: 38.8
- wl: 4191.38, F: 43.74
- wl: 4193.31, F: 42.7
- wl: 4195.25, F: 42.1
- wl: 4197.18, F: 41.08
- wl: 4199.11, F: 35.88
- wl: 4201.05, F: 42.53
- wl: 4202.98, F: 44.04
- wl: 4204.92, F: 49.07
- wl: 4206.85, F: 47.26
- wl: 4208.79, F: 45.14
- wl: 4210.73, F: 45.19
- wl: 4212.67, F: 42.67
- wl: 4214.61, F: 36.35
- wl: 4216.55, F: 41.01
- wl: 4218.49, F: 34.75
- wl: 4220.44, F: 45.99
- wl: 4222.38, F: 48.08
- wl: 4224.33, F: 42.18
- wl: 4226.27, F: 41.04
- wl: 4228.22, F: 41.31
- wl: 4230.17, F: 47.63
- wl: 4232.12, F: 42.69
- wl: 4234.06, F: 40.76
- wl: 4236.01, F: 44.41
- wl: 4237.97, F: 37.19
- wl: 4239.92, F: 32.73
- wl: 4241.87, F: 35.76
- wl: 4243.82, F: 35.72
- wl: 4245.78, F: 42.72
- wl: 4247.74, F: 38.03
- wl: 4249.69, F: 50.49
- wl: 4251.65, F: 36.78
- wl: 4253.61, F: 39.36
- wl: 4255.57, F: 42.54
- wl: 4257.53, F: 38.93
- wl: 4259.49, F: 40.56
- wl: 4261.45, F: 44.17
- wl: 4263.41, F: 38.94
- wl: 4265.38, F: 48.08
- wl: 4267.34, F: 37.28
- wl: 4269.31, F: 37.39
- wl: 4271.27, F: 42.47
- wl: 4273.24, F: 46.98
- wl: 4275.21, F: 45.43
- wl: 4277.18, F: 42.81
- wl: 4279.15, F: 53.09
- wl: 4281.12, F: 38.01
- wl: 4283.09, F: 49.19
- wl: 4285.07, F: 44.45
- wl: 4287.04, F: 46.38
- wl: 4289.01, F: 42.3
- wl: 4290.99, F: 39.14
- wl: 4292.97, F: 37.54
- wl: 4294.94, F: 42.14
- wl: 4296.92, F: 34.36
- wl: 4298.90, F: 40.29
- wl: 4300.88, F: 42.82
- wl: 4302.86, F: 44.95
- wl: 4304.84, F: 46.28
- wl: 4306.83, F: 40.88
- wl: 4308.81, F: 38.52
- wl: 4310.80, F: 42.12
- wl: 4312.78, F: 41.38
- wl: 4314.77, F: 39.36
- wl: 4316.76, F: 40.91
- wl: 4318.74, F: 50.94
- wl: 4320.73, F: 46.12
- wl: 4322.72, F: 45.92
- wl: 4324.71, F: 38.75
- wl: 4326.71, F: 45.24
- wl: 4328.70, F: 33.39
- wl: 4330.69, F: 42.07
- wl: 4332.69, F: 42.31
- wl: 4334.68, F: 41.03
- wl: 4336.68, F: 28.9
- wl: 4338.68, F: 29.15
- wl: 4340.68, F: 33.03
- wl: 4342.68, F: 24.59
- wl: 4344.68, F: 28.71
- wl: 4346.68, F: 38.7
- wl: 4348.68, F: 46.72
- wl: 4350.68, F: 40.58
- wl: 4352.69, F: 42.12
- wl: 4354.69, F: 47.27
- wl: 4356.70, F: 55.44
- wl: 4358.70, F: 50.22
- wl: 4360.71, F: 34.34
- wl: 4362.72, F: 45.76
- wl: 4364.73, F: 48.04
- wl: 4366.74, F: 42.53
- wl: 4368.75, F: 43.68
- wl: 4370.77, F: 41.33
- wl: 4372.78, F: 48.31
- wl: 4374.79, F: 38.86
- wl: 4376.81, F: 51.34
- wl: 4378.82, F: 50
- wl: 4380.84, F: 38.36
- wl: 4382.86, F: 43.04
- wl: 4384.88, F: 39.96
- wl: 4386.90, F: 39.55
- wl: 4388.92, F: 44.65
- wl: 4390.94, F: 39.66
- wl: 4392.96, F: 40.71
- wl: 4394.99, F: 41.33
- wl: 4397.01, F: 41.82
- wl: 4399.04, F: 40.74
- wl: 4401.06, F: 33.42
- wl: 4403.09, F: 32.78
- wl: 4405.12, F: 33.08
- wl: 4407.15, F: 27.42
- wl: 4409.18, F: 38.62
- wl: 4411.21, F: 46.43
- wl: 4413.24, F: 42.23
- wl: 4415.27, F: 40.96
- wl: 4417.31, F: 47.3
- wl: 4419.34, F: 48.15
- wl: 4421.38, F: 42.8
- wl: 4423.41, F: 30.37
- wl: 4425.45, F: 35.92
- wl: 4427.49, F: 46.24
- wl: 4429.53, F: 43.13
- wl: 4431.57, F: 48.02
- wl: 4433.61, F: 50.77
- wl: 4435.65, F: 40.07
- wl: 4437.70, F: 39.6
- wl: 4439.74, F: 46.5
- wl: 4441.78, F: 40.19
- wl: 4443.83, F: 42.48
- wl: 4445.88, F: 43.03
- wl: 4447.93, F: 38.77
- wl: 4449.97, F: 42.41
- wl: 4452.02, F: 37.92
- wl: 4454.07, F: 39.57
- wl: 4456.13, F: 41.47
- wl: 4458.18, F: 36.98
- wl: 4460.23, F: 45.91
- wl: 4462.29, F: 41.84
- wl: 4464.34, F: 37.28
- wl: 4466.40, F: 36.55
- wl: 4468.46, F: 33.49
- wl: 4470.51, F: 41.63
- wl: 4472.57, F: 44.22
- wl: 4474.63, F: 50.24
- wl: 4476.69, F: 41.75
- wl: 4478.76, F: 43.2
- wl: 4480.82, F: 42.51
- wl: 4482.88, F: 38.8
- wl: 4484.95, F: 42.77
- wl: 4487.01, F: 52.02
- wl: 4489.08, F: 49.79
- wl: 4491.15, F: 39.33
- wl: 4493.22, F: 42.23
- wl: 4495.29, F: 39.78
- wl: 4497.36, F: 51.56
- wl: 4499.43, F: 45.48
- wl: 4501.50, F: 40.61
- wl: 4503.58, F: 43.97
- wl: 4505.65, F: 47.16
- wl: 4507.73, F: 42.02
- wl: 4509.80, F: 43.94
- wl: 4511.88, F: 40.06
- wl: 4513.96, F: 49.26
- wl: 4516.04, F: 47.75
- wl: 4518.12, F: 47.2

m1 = 0.19 mag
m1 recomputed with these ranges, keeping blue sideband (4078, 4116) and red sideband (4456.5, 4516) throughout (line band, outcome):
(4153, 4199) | -0.06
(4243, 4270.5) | 0.03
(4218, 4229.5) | -0.03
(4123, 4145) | -0.12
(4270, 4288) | -0.08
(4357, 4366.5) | -0.07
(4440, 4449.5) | 0.03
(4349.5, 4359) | -0.11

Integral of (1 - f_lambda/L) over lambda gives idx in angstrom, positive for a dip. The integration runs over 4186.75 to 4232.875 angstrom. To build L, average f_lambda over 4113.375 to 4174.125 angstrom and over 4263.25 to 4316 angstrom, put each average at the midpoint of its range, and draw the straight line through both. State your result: 0.7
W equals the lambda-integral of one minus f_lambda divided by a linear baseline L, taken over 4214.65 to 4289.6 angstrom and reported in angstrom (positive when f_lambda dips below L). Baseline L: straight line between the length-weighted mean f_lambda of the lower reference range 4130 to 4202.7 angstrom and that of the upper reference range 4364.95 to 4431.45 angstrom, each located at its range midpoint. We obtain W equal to 1.6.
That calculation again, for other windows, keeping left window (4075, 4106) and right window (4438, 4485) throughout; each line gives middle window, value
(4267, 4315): -0.8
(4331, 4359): 1.7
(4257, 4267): -0.1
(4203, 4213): -1.0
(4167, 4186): -0.8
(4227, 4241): 0.3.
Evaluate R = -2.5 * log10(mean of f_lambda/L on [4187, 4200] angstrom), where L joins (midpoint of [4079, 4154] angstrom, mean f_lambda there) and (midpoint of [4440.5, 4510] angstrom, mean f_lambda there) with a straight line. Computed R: 0.05 mag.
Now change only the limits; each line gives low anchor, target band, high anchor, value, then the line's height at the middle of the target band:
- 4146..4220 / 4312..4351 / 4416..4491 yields 0.10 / 42.7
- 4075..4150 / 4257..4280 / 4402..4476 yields -0.02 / 42.1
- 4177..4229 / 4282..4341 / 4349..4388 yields 0.07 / 43.8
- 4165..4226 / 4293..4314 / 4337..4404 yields 0.02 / 41.8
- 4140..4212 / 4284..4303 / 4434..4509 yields 0.05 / 43.3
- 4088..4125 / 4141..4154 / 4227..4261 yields -0.08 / 40.6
